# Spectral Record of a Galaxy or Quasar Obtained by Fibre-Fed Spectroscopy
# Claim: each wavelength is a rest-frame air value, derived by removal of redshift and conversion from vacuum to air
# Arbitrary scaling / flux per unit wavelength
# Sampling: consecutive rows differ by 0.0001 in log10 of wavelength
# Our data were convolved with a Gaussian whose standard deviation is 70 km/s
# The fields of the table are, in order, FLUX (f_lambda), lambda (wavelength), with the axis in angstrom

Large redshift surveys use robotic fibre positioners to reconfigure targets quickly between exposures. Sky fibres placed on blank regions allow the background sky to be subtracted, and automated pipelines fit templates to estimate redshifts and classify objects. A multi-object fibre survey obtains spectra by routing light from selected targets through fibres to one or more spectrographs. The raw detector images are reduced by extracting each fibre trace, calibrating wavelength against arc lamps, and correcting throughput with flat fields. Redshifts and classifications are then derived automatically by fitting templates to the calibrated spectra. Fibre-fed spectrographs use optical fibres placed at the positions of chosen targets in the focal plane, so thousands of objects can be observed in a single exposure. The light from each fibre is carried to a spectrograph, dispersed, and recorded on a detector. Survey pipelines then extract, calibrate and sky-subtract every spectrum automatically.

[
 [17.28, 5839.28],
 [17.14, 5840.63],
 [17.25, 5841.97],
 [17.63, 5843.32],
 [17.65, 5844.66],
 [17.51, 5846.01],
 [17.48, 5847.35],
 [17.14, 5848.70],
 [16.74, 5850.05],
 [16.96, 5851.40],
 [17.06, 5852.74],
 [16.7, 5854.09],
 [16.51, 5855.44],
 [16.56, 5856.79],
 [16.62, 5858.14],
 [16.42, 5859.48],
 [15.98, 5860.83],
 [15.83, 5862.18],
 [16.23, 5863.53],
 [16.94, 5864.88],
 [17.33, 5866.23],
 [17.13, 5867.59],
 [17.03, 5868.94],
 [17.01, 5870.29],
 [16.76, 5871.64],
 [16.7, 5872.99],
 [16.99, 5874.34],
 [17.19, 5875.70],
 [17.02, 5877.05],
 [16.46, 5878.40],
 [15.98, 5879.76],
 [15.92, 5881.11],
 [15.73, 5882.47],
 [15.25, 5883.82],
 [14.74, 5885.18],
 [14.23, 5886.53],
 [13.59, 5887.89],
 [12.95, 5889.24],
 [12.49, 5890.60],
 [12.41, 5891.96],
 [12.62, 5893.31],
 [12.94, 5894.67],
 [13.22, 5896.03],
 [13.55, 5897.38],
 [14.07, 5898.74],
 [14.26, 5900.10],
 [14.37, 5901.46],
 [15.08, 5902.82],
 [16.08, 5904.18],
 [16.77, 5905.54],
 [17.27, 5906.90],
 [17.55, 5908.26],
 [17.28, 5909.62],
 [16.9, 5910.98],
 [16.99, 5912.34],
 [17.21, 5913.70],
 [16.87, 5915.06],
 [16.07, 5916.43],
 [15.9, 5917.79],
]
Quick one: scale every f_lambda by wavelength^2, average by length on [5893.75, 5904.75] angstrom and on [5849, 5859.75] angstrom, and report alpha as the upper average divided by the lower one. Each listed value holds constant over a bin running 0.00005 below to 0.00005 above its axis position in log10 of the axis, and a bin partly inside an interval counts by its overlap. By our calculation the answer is 0.9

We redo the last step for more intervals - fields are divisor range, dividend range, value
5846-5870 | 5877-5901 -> 0.86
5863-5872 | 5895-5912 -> 0.93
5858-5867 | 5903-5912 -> 1.04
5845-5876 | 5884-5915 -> 0.90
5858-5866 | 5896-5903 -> 0.87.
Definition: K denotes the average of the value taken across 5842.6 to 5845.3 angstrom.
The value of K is 17.6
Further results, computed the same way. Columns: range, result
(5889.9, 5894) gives 12.5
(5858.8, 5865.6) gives 16.3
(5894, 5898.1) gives 13.3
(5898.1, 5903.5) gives 14.4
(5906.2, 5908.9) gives 17.4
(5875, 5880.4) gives 16.6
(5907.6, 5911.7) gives 17.3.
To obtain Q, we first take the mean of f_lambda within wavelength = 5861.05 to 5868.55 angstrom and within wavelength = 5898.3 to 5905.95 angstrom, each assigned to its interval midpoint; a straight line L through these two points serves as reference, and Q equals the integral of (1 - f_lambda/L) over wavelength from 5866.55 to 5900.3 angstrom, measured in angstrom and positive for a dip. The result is 1.7 angstrom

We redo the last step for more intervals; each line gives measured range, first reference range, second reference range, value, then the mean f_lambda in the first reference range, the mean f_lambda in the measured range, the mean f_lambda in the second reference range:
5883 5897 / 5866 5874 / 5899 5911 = 2.5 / 17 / 13.5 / 16.1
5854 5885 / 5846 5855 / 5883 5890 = -2.0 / 17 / 16.5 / 14.2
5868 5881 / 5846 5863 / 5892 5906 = -1.0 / 16.7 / 16.8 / 14.2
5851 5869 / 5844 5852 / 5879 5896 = -0.4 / 17.2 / 16.6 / 14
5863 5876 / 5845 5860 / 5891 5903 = -1.1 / 16.9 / 16.9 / 13.5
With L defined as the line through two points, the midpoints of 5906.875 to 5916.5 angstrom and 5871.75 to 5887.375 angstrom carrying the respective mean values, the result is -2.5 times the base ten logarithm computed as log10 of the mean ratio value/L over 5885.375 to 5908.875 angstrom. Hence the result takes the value 0.16 mag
